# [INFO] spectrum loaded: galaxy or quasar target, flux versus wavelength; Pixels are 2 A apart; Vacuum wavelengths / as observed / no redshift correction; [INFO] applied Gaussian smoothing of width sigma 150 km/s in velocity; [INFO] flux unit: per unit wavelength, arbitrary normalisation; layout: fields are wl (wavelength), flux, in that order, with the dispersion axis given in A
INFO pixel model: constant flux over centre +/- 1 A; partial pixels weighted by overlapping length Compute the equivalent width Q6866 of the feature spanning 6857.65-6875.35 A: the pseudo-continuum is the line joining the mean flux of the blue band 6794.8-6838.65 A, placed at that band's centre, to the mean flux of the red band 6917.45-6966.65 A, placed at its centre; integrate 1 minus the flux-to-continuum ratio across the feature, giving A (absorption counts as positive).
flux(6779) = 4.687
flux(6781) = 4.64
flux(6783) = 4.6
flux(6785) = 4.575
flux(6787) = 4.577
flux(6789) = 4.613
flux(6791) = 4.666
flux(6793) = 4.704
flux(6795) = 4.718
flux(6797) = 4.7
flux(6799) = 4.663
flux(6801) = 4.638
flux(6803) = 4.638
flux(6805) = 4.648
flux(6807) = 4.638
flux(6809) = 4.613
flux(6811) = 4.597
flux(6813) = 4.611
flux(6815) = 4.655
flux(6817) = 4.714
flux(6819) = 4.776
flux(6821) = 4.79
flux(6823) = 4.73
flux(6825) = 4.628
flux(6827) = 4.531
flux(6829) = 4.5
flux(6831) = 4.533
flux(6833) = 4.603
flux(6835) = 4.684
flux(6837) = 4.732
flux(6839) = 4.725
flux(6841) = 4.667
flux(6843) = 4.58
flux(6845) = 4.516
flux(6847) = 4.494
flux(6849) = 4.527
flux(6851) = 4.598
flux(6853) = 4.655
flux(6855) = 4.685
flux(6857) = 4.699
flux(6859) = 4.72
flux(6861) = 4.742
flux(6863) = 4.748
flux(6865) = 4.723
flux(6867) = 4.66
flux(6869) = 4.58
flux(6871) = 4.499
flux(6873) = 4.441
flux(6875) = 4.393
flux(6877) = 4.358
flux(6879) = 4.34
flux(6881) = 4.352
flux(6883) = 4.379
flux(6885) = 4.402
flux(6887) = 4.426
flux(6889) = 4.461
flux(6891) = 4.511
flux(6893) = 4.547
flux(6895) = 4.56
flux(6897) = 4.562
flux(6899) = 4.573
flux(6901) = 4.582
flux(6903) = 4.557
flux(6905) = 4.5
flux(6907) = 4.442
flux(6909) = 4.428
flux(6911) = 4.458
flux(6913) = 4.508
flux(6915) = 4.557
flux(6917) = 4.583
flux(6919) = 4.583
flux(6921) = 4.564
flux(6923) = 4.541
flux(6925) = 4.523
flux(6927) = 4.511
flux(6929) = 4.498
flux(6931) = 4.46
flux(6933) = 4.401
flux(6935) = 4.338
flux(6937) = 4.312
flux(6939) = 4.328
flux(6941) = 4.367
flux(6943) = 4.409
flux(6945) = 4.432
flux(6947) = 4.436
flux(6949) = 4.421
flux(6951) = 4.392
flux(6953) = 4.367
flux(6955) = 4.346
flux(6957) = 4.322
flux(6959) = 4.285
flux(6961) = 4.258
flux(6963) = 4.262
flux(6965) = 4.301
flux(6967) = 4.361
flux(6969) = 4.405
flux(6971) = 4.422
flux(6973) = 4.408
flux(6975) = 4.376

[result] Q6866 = -0.3 A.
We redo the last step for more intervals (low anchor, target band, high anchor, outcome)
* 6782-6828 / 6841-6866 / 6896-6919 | -0.27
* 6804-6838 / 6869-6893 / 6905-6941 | 0.61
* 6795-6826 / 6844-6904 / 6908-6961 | 0.09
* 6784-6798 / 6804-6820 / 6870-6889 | -0.23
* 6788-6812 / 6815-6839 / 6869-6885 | -0.49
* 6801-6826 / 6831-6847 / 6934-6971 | -0.06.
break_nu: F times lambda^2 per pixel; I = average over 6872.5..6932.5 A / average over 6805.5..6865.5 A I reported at 1.0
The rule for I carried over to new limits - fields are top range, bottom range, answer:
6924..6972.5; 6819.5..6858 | 0.98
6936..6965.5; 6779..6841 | 0.97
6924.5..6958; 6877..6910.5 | 1.00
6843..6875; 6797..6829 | 1.00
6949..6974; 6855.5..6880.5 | 0.98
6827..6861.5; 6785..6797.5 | 1.01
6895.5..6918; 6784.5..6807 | 1.00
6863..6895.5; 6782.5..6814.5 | 0.99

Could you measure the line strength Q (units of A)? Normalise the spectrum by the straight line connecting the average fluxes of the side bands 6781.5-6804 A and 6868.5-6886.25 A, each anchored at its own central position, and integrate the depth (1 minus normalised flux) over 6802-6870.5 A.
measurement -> -1.8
